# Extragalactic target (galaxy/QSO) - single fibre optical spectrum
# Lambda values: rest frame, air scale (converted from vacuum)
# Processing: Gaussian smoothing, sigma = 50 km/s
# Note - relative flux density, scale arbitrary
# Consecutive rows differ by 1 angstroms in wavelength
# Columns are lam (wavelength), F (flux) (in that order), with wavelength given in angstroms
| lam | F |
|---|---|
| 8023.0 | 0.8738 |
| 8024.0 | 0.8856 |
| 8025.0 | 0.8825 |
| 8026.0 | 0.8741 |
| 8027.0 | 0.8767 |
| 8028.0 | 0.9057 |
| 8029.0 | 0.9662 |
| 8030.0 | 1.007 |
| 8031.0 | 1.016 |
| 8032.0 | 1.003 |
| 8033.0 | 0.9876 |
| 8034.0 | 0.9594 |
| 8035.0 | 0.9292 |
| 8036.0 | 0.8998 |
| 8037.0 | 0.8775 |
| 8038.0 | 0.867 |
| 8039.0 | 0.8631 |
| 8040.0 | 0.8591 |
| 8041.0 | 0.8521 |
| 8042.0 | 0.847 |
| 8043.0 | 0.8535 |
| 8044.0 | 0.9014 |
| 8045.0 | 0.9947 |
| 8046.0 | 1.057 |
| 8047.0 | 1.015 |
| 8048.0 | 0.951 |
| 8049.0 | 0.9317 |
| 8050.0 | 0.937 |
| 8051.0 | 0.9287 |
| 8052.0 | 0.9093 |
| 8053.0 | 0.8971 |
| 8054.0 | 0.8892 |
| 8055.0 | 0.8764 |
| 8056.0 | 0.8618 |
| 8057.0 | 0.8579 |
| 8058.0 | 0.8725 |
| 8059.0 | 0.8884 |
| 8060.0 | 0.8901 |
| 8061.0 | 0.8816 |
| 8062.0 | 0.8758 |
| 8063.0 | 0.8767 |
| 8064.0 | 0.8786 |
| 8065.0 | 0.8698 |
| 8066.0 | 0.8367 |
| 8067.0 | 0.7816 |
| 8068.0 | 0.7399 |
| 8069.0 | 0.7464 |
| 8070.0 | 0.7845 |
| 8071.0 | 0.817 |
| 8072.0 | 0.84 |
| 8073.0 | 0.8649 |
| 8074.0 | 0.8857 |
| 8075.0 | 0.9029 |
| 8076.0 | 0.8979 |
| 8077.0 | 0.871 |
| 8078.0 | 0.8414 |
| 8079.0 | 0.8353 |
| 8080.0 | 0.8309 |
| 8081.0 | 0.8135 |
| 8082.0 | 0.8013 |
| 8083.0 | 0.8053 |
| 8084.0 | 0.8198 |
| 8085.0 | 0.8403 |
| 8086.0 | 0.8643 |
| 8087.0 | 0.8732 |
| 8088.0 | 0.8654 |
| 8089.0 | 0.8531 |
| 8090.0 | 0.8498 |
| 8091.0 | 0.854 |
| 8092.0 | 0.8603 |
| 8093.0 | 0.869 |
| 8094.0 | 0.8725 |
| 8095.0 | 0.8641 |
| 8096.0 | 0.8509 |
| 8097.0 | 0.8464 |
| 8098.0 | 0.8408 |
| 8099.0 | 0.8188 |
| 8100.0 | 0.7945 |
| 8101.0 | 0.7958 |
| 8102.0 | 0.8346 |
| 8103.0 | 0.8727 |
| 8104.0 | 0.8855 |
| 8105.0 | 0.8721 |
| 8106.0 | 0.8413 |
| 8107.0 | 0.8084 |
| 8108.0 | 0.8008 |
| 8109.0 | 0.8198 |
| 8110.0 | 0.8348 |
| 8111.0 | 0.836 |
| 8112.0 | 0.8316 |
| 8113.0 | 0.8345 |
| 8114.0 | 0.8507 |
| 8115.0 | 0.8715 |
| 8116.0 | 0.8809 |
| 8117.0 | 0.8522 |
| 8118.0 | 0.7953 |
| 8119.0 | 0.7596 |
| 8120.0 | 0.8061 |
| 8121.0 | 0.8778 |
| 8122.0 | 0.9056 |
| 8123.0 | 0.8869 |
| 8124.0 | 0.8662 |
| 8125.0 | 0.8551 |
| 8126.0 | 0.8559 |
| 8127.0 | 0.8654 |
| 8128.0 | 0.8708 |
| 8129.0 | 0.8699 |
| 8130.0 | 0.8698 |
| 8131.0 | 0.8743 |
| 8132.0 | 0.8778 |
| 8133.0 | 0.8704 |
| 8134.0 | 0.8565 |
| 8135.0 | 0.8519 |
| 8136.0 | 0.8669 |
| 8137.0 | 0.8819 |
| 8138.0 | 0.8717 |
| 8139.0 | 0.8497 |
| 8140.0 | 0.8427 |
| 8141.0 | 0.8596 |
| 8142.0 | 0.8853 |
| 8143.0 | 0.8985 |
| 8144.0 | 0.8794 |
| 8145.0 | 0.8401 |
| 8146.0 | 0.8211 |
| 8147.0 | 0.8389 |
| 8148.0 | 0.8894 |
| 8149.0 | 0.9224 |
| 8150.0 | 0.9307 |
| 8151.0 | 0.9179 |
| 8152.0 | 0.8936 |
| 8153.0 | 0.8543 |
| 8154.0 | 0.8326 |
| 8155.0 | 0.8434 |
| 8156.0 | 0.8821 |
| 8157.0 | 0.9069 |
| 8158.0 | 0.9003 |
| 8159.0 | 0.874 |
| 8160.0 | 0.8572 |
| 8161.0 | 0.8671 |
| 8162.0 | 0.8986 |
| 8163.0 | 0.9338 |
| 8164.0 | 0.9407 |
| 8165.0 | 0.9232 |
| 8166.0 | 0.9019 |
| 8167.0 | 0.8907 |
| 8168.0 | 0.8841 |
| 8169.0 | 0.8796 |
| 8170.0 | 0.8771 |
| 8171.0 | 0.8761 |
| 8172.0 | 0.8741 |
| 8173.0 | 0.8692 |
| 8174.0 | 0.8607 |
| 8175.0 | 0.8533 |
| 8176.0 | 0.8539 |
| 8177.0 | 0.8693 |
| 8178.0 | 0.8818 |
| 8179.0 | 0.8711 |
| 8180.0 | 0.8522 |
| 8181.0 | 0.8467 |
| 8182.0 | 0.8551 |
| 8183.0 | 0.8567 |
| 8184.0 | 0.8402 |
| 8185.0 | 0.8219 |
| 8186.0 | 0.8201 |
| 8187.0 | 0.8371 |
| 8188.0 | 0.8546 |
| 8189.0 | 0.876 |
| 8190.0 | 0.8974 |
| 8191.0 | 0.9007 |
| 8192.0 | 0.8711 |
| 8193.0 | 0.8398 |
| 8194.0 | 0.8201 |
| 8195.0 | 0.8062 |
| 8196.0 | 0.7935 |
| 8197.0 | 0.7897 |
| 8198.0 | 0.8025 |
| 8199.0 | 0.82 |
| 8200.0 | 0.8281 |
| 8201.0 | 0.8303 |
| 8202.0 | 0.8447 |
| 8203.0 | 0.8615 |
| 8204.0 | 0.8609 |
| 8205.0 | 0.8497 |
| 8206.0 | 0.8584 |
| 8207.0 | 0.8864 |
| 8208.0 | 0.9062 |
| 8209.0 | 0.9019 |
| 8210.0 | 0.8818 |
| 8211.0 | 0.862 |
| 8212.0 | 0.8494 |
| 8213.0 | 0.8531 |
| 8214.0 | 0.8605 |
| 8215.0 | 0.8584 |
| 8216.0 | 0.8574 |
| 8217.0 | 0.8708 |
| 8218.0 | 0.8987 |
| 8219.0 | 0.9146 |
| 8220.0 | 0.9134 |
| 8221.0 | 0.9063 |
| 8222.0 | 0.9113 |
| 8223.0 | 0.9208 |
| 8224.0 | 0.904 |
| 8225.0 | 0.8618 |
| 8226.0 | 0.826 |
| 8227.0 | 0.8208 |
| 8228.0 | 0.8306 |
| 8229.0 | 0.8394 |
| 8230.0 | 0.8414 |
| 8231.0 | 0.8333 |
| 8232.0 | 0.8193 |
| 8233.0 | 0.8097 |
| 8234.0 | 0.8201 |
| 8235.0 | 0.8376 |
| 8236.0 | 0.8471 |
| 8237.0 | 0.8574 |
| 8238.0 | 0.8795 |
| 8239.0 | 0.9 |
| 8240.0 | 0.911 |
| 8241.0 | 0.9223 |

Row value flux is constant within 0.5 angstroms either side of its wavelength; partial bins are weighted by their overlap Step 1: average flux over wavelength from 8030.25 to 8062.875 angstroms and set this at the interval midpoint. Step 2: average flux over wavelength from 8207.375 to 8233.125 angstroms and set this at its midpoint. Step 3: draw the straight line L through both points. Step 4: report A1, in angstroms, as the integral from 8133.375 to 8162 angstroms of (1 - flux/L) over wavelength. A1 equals 0.5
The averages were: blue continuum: 0.914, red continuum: 0.868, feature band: 0.872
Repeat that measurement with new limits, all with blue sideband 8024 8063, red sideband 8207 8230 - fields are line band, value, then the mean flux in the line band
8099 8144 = 2.2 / 0.852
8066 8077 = 1.0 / 0.829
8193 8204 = 0.7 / 0.822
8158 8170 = -0.1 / 0.895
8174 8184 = 0.3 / 0.859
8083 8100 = 1.0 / 0.85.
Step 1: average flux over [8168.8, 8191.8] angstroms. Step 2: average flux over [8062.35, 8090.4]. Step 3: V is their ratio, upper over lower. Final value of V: 1.03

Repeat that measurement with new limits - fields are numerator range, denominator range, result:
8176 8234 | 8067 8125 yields 1.02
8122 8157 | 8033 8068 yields 0.97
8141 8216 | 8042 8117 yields 1.01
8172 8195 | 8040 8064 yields 0.95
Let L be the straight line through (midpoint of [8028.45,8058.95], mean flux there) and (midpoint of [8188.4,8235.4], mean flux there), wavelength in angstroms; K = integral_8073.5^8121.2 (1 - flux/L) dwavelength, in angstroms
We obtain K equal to 3.1 angstroms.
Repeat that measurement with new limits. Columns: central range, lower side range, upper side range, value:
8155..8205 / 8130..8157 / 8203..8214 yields 0.49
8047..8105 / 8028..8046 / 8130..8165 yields 3.27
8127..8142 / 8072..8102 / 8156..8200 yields -0.18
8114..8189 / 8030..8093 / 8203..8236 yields 0.20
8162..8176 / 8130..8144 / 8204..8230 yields -0.29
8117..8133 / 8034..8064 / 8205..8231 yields 0.58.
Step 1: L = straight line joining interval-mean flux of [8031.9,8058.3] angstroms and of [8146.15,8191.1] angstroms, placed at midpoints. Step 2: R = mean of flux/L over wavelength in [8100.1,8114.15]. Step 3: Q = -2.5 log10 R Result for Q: 0.07 mag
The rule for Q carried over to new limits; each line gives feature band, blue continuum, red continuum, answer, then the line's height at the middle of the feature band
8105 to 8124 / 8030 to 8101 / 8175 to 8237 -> 0.04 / 0.868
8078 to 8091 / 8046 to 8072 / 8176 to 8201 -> 0.04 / 0.869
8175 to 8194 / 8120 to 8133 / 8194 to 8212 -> -0.01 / 0.851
